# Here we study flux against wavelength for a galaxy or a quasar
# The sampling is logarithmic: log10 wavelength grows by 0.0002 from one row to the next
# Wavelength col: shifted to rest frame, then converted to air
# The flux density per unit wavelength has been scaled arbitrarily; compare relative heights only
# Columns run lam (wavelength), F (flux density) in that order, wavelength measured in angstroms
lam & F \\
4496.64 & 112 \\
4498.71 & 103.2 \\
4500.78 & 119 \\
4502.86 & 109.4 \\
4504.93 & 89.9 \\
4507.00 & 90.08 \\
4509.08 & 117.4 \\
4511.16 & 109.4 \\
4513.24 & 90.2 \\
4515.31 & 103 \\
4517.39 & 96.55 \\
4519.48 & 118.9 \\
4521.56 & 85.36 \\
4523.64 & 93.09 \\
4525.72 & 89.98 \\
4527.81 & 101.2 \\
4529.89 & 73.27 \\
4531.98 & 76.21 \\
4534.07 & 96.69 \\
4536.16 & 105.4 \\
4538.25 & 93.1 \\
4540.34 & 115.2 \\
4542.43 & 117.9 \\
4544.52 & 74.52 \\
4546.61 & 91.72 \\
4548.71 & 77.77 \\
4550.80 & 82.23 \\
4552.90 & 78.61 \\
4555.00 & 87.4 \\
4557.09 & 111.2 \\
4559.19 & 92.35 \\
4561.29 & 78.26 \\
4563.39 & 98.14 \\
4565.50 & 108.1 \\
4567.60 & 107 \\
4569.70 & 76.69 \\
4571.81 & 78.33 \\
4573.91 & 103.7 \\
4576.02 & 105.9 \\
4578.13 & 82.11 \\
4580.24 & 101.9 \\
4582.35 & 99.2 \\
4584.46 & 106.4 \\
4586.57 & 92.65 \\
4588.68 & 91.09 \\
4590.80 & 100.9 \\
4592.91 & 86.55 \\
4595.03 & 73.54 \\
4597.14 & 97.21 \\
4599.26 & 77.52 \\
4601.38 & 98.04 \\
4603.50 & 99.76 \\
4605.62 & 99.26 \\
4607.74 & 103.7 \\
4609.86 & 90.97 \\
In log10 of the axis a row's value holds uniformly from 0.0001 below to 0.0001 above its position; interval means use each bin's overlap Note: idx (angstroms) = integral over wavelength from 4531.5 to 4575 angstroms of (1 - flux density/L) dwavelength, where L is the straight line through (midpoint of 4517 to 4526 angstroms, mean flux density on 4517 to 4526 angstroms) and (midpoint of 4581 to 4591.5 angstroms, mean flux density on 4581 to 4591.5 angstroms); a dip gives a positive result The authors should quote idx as 2.0 angstroms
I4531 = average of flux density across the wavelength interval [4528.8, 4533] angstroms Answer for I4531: 75.1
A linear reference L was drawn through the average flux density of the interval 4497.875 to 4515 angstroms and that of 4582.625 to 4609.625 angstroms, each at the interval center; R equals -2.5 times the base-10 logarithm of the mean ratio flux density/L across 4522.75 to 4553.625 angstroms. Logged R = 0.10 mag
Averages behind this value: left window 104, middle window 91.2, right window 94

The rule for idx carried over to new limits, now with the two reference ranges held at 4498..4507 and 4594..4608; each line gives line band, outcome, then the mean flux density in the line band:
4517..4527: 0.5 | 96.8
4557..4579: 0.4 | 94.1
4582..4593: -0.4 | 96.8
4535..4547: -0.1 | 100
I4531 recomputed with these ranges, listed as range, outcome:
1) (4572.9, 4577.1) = 105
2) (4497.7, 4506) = 105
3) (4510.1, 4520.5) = 104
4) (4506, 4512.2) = 106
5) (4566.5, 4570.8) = 91.9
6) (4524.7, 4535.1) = 87.4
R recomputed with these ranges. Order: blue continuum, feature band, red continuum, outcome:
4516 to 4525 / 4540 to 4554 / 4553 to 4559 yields 0.07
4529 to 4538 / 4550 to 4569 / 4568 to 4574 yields -0.08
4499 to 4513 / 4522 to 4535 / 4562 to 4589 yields 0.16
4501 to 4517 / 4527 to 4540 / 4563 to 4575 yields 0.08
